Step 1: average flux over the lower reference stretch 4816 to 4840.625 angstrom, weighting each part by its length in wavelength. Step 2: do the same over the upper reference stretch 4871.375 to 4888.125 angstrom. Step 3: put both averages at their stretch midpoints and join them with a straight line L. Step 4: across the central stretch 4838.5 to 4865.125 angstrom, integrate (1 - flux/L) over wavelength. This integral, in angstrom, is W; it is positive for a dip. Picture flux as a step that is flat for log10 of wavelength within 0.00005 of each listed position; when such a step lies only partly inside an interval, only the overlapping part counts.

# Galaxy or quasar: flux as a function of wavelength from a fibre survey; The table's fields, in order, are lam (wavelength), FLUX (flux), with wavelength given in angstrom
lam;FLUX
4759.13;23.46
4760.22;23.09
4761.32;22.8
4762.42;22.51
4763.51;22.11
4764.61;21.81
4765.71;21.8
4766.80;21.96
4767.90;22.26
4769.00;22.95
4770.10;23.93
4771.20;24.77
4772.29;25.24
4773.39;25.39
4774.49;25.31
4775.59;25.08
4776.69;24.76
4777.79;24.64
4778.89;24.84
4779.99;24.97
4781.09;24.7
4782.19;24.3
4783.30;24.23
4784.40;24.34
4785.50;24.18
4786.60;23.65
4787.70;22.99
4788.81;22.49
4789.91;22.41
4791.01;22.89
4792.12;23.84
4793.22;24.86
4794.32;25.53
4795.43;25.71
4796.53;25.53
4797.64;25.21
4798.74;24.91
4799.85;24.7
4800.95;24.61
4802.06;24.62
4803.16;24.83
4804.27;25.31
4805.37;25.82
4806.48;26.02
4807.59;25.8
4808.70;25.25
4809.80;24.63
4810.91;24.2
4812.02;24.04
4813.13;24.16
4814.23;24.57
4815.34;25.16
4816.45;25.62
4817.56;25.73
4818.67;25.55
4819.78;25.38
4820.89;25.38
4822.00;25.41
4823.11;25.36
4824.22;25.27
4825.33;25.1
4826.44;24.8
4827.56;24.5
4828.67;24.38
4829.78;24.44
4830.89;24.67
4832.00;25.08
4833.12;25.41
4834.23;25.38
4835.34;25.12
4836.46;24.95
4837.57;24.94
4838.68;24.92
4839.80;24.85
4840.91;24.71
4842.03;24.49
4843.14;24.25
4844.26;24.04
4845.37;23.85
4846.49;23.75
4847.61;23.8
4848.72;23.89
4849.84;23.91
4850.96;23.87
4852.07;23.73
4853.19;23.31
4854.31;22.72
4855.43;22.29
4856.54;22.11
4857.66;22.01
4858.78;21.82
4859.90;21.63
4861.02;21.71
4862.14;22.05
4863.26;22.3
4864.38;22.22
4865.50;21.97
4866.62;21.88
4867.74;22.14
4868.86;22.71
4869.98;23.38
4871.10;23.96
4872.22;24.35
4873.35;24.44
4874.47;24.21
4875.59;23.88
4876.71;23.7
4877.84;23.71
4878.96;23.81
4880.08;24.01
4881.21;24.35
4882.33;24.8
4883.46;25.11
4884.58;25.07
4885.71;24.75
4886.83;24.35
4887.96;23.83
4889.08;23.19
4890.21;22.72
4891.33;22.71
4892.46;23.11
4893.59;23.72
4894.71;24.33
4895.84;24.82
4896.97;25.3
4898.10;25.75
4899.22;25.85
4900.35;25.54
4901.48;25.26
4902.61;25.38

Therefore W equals 1.6 angstrom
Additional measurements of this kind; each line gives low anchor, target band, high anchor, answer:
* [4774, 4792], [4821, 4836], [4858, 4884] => -0.9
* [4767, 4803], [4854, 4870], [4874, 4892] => 1.3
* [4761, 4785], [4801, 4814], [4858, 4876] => -0.8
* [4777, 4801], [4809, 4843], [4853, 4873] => -2.2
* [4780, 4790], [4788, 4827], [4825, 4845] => -1.0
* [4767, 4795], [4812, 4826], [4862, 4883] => -0.8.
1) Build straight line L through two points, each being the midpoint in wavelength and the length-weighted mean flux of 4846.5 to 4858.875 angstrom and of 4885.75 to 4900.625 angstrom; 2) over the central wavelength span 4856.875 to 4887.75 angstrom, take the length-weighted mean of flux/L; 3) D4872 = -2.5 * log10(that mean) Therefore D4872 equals 0.016 mag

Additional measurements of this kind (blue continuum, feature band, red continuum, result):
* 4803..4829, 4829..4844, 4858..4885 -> -0.02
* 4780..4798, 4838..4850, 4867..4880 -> -0.02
